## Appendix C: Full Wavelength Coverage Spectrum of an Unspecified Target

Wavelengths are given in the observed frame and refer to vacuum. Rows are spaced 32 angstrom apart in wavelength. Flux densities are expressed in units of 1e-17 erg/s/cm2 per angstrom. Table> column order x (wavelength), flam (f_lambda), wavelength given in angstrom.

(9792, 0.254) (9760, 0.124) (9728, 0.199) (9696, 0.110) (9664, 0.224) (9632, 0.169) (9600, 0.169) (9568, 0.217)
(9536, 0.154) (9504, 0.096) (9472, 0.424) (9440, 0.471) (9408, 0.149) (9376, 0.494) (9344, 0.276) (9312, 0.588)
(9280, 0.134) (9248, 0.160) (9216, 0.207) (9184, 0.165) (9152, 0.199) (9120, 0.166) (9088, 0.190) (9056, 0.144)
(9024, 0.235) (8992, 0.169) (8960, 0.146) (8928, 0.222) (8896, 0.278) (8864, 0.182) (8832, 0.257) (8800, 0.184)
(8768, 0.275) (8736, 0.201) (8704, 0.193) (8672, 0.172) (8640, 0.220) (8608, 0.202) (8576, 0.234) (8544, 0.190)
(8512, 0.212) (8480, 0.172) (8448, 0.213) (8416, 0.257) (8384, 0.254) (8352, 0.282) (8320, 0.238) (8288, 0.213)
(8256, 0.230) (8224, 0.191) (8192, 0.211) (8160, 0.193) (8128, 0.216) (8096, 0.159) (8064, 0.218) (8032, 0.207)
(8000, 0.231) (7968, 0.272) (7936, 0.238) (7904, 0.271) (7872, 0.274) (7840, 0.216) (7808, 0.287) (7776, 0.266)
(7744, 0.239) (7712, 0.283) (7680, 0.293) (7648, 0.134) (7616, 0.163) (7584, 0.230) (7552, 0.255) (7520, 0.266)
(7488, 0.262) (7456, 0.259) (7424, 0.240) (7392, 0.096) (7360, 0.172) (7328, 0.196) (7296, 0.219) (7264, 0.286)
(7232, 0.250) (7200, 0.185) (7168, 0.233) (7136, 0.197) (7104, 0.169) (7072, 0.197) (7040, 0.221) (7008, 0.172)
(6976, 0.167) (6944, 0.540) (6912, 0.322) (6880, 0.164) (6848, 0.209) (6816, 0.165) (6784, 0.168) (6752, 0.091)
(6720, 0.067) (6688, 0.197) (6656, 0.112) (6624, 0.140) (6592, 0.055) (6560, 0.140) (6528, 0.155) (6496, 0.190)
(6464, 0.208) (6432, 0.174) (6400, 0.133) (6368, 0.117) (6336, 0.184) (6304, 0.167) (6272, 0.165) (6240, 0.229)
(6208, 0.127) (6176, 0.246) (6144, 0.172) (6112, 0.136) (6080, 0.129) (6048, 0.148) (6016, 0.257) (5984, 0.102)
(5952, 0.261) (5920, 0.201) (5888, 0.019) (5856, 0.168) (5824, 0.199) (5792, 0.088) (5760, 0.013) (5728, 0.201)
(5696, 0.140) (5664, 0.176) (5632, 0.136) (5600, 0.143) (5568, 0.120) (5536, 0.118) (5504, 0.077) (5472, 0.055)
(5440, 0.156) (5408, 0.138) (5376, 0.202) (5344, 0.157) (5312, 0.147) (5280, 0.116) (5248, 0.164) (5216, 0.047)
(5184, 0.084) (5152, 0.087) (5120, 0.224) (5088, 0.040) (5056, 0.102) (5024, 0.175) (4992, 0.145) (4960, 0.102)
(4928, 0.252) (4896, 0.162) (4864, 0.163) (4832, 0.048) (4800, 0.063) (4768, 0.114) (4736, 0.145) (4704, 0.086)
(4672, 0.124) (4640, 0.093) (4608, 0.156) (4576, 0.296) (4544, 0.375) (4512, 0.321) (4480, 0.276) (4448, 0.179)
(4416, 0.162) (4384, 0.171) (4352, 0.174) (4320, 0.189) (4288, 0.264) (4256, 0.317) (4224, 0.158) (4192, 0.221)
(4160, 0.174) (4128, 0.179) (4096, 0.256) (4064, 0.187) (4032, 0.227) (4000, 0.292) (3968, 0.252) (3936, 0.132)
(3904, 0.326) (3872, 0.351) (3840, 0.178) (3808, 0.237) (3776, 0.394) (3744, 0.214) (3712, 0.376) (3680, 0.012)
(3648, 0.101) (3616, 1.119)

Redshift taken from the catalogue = 0.86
